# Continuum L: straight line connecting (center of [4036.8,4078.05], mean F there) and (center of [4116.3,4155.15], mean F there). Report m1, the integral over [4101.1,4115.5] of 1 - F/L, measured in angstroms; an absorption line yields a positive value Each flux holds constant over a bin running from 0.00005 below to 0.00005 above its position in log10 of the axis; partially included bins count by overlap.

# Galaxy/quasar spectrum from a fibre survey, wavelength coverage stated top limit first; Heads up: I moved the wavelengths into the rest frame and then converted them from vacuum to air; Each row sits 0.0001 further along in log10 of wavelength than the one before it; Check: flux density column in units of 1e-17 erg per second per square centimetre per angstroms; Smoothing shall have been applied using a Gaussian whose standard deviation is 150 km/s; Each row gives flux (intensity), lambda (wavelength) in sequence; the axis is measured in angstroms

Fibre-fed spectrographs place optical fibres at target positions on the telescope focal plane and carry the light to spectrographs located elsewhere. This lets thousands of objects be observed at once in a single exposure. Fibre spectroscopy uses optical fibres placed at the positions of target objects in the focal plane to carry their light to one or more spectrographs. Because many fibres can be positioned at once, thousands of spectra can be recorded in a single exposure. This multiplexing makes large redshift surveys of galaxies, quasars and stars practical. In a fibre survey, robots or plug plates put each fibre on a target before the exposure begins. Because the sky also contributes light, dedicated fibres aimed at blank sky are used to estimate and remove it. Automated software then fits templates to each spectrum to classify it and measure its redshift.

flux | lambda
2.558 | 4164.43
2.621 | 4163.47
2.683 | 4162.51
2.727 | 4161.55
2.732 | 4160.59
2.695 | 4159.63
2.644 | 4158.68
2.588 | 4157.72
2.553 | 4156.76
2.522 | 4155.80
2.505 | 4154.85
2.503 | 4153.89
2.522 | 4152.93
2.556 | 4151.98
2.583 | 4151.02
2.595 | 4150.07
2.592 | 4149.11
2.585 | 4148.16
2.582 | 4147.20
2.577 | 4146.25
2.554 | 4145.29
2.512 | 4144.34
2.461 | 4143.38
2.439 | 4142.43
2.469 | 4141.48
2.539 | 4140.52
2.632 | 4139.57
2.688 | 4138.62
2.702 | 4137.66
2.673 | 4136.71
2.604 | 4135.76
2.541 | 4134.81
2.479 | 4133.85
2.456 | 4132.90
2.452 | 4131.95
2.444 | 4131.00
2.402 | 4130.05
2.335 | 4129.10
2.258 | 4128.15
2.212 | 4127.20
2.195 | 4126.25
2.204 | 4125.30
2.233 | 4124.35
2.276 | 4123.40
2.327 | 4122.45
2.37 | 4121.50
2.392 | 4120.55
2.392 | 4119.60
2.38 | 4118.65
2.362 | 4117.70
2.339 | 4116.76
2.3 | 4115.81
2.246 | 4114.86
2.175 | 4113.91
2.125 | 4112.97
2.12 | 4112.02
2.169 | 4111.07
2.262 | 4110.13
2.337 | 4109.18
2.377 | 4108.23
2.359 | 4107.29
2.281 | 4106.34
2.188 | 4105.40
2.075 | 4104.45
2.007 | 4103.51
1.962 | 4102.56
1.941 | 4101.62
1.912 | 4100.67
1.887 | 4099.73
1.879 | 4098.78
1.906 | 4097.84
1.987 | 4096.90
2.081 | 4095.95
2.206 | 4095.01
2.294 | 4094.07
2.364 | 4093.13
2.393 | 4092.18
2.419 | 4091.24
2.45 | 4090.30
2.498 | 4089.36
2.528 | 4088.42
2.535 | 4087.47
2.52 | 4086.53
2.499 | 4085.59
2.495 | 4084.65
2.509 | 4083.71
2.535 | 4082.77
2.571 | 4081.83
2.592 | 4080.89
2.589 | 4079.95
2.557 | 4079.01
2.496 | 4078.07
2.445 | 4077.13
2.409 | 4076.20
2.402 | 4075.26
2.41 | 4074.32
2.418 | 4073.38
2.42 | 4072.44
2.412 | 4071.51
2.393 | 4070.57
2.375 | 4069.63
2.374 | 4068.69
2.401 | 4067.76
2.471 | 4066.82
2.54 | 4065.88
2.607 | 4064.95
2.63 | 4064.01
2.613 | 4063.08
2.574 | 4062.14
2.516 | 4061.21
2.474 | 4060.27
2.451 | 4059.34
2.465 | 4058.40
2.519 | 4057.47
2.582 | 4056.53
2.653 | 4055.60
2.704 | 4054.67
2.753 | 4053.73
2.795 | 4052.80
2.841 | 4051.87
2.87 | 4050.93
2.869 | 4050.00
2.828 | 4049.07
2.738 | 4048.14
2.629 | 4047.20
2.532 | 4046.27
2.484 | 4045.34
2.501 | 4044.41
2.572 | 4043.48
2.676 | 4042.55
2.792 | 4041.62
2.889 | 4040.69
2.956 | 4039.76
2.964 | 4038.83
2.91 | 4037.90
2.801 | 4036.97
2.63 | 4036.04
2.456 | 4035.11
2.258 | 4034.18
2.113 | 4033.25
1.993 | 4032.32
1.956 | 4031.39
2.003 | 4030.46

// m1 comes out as 1.9 angstroms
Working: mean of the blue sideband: 2.6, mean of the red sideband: 2.46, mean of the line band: 2.17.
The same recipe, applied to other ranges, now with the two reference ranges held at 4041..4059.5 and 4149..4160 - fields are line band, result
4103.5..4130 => 3.44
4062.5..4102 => 3.85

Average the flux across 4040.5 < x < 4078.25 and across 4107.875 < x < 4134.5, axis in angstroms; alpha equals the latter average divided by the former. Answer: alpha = 0.90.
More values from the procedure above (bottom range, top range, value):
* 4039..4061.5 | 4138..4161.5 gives 0.96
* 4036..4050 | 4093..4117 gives 0.78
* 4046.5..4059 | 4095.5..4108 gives 0.76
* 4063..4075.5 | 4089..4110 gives 0.88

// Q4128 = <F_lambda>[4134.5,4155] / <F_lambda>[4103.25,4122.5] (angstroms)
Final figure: 1.13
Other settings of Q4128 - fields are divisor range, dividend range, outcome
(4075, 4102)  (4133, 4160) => 1.10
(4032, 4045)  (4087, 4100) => 0.86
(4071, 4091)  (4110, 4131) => 0.92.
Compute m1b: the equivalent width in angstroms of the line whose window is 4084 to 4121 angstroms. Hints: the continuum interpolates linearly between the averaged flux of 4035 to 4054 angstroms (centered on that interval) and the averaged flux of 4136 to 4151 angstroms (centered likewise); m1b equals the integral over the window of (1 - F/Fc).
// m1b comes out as 5.5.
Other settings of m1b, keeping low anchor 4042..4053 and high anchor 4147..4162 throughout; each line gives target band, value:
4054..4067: 0.58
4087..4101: 2.24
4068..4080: 1.06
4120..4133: 1.47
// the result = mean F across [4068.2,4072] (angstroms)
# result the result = 2.39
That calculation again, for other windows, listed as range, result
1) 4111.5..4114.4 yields 2.14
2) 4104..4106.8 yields 2.18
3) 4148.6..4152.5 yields 2.59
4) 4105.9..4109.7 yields 2.33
